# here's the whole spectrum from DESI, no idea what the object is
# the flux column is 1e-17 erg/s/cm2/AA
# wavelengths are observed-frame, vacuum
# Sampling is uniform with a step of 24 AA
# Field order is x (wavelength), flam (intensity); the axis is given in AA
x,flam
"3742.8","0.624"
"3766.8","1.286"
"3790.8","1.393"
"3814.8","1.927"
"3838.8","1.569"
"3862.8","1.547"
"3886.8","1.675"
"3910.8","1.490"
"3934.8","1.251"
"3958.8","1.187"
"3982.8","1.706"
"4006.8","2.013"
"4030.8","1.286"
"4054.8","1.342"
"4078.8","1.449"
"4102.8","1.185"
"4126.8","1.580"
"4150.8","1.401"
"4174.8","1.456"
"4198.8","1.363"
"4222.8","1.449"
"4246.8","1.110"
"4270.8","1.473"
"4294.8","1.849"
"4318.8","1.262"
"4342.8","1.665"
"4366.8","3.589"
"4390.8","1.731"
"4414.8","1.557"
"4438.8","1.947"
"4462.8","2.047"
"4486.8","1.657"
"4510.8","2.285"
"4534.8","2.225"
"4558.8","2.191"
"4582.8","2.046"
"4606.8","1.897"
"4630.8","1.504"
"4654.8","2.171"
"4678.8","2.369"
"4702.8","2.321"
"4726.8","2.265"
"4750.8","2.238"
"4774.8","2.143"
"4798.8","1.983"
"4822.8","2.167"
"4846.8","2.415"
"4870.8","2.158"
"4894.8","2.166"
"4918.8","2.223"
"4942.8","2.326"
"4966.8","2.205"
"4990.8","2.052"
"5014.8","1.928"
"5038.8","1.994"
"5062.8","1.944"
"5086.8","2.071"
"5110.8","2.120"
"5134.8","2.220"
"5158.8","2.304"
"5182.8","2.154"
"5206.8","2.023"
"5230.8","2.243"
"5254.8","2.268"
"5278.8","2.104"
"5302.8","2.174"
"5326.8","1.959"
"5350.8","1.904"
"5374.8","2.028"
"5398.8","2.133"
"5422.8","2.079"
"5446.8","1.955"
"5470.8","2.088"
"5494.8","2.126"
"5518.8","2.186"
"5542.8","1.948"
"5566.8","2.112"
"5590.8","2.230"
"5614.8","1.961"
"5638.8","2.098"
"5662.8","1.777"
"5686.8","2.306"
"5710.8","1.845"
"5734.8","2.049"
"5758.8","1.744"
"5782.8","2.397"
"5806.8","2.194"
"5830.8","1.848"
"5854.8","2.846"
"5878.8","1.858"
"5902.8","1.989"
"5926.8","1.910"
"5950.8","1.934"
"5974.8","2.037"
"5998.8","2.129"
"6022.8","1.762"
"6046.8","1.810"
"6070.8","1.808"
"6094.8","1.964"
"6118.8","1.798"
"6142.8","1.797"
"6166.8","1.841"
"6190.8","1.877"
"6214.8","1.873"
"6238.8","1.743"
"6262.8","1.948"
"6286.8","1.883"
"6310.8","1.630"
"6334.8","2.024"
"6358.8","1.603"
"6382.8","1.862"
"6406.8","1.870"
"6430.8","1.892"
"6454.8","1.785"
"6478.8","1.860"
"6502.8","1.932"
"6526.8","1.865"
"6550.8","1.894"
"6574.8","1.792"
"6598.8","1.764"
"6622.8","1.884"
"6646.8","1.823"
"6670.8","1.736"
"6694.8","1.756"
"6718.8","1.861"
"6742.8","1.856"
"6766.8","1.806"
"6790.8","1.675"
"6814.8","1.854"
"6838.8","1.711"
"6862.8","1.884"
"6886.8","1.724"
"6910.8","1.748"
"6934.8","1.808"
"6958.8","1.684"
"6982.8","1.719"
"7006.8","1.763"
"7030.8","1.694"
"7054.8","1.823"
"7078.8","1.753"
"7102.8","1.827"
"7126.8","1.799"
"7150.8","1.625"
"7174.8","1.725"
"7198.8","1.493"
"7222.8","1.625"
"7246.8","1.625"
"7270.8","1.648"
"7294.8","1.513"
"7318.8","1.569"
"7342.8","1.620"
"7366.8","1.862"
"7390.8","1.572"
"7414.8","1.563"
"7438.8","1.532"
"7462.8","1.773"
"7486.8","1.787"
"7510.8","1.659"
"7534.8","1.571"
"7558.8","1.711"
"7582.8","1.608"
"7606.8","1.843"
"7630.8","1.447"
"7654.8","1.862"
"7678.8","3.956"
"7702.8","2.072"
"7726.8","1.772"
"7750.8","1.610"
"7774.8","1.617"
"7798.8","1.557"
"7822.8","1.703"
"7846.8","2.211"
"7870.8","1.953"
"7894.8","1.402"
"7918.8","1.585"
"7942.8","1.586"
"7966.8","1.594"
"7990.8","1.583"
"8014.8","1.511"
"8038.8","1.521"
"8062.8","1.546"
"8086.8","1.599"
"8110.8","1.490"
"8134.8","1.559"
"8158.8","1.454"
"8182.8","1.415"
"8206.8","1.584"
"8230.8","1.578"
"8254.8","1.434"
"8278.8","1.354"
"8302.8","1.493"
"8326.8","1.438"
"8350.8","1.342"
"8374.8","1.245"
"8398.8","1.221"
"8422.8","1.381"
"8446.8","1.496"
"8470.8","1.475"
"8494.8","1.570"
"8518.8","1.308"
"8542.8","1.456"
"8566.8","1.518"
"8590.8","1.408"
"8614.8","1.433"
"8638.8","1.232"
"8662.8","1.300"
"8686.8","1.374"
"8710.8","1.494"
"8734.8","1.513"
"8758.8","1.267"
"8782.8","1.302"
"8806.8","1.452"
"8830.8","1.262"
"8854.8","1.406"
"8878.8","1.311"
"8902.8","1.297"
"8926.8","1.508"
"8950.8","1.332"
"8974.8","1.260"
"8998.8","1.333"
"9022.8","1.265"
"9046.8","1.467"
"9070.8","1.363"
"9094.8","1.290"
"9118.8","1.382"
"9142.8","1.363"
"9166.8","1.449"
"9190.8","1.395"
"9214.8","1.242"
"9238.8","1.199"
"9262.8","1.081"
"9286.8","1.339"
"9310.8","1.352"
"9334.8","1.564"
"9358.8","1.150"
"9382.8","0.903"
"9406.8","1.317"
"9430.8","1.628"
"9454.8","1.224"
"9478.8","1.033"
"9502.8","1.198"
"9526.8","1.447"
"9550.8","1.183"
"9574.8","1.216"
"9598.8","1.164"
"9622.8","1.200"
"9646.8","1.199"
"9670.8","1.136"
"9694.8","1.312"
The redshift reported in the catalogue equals 0.169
